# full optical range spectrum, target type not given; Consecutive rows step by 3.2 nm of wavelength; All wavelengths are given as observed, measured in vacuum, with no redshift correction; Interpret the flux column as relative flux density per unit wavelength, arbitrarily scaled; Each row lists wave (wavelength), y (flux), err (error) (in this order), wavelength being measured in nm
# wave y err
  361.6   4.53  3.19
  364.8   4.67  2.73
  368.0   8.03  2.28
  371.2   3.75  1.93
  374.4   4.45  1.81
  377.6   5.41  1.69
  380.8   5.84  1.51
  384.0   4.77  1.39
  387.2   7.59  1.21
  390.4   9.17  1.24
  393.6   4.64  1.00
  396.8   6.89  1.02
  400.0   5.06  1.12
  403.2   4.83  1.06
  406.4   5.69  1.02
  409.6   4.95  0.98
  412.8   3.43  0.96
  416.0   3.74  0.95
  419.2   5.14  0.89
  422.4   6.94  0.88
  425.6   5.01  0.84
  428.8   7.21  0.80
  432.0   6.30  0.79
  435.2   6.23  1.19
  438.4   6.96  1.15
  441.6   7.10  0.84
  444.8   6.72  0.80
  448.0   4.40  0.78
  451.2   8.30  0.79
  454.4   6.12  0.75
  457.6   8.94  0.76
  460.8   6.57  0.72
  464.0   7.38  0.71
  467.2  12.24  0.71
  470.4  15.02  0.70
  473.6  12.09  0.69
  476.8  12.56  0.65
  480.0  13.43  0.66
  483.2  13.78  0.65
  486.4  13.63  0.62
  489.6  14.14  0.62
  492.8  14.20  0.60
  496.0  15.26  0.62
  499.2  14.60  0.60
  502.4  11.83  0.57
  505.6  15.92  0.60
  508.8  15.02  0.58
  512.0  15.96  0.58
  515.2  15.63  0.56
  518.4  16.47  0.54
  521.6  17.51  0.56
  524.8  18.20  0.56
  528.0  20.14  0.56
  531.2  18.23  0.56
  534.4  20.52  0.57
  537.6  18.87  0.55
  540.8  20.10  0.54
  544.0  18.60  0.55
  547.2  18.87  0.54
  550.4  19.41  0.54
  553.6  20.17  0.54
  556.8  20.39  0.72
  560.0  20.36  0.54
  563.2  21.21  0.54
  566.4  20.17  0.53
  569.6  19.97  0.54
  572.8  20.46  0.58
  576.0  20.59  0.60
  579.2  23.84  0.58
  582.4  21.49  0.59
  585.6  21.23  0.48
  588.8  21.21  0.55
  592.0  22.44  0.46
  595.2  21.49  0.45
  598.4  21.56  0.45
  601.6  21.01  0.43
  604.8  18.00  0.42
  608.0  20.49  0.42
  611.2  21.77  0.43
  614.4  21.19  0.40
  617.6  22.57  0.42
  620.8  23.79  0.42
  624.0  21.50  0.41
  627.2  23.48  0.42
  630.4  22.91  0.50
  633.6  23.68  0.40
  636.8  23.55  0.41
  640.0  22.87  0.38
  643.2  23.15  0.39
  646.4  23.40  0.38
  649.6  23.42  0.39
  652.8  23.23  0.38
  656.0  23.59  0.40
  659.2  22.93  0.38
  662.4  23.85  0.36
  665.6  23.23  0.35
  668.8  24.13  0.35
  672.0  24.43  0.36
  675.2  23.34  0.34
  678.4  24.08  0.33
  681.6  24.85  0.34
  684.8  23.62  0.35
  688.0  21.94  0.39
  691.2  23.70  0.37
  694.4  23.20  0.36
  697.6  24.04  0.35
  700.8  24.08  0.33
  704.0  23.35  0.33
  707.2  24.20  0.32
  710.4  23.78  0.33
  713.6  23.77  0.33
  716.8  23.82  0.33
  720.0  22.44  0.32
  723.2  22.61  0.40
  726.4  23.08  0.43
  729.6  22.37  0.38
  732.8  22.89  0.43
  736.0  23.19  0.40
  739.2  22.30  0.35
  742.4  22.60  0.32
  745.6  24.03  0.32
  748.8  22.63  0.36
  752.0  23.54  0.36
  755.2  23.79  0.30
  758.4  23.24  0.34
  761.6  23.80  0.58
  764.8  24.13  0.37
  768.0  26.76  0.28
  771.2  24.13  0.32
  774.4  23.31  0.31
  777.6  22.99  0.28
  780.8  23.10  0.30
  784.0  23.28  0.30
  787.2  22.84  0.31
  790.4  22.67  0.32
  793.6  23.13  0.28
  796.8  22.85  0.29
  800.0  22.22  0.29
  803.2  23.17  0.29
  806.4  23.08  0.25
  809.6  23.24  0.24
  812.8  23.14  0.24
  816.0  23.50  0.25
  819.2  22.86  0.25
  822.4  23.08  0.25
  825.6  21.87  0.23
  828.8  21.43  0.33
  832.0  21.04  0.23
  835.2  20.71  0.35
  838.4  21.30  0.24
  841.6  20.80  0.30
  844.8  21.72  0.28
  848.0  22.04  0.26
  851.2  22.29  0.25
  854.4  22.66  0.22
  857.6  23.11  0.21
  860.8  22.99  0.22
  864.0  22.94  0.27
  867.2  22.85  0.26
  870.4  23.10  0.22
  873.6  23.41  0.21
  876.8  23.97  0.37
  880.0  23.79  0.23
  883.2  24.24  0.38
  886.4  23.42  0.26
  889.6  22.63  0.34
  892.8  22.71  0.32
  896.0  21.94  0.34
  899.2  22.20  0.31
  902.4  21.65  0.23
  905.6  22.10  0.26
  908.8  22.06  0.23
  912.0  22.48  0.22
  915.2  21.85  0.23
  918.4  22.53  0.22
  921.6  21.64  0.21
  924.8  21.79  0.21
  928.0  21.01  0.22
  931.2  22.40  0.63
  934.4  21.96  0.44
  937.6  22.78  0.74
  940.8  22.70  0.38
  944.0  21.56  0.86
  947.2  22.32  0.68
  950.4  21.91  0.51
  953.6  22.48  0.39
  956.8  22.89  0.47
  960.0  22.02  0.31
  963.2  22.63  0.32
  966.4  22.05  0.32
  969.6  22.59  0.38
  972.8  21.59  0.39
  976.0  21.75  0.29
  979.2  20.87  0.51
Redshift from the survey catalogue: 0.169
